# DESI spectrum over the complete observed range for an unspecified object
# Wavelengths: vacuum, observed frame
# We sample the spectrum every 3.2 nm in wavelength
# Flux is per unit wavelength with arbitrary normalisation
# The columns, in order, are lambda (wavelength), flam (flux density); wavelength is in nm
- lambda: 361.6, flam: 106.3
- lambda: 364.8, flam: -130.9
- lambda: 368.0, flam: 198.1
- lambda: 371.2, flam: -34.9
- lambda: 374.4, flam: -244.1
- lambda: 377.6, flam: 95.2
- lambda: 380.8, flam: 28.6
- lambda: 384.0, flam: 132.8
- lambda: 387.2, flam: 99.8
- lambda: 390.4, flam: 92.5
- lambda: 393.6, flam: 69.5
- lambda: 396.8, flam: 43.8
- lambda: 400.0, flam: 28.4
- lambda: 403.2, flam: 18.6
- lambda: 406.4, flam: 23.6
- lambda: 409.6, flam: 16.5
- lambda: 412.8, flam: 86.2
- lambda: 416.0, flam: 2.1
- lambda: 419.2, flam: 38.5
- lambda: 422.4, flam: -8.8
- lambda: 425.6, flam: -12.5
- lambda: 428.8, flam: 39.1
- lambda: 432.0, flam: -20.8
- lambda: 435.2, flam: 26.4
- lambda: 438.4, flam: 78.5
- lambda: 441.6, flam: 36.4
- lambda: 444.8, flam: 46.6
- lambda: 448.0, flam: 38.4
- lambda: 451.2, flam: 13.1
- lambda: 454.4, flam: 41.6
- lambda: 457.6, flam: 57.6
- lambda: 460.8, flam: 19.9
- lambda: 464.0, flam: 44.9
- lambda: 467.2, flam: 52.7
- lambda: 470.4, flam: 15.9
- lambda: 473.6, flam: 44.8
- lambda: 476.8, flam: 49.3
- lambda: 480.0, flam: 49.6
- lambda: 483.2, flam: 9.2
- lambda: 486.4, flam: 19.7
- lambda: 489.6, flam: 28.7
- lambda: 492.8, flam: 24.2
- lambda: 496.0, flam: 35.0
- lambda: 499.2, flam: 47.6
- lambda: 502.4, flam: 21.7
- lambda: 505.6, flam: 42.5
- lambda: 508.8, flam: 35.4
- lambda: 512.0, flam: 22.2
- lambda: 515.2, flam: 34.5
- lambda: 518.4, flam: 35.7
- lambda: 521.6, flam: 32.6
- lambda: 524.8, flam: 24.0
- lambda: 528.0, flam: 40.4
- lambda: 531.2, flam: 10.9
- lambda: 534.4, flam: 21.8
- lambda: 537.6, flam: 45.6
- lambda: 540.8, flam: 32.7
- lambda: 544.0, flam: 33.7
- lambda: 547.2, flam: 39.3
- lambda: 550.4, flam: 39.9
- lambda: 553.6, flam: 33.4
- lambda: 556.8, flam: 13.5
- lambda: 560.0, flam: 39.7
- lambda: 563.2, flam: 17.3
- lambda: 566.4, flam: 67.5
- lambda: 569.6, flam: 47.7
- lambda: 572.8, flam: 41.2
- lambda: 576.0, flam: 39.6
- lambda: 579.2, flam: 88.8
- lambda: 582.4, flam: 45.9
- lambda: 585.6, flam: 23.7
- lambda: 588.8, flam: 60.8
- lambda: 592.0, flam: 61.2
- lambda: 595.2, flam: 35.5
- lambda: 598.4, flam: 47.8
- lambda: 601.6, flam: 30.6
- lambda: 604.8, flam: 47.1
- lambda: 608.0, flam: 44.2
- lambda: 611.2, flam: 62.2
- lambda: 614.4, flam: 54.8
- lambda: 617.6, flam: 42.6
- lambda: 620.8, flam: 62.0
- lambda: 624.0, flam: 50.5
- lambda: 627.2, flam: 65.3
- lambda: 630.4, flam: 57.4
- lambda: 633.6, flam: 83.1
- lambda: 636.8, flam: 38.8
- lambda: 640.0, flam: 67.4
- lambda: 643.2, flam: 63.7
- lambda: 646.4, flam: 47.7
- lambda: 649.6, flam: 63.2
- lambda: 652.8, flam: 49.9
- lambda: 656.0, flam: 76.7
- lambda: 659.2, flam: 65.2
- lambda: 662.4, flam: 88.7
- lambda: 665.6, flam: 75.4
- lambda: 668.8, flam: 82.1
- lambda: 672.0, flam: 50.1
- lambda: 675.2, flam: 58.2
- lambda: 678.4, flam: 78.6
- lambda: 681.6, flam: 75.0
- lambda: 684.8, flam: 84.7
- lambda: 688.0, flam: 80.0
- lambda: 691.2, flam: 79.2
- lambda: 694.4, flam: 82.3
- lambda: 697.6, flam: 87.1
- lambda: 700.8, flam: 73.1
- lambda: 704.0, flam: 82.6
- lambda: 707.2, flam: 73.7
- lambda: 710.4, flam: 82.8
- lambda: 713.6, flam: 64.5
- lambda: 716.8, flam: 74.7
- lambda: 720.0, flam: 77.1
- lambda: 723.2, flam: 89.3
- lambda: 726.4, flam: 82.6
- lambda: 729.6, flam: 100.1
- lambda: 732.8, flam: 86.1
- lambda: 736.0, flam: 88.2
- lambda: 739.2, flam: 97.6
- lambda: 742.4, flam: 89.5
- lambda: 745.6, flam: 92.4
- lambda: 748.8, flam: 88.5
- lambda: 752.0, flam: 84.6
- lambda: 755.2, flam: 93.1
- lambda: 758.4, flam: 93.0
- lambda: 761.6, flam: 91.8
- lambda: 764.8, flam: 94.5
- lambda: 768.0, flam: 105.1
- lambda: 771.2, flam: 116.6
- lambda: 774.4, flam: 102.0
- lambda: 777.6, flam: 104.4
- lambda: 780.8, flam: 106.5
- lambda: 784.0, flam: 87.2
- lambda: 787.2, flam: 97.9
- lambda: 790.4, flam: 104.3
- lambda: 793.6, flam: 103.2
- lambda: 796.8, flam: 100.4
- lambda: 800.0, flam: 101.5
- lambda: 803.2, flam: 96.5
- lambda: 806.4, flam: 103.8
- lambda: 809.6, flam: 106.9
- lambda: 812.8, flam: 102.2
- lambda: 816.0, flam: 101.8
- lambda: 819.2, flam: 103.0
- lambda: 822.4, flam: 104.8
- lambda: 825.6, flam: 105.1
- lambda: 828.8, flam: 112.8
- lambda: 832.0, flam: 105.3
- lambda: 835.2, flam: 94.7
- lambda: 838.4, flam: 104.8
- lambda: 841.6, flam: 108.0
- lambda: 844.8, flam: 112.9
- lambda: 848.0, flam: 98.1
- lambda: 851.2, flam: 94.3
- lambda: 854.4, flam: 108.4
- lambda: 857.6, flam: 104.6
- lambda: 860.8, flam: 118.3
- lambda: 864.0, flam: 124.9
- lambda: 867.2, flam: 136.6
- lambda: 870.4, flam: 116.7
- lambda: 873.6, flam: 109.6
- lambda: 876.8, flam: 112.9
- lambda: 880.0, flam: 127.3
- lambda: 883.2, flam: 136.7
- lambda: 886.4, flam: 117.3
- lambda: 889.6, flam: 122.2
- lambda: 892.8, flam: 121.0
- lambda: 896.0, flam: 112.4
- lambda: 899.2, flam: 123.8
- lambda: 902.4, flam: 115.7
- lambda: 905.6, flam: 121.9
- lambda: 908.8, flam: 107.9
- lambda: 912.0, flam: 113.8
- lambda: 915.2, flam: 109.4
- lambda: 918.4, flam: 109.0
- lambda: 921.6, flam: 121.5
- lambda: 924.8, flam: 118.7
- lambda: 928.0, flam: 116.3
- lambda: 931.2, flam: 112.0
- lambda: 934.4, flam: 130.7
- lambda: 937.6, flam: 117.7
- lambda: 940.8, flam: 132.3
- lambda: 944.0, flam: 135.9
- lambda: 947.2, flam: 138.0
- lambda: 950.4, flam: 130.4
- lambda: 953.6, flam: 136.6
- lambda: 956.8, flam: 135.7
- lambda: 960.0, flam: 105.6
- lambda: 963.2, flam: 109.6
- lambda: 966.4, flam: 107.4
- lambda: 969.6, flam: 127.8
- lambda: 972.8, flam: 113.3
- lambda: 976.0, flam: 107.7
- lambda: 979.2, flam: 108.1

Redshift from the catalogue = 0.641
